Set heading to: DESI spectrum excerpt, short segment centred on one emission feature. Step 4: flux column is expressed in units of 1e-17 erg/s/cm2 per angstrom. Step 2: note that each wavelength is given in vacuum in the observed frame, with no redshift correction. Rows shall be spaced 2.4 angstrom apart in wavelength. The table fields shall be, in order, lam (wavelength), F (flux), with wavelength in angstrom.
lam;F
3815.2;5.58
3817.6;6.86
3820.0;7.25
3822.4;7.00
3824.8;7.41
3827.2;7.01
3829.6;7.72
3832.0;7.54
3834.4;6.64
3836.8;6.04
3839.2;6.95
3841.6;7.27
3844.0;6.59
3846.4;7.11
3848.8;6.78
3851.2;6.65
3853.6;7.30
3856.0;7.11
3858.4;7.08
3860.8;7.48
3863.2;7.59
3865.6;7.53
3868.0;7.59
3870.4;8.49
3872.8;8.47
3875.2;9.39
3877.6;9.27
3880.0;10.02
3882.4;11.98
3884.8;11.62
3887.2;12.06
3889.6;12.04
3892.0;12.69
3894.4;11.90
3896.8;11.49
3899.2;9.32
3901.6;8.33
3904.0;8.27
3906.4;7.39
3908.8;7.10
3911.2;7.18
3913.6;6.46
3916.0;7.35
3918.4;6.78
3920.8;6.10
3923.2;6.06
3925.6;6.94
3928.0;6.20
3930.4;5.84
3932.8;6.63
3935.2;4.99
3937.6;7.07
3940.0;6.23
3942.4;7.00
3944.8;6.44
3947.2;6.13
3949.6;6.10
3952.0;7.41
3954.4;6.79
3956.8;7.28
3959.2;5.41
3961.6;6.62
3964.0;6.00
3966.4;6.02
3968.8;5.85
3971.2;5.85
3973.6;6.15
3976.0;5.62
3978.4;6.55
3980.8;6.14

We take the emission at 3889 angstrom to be Mg II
